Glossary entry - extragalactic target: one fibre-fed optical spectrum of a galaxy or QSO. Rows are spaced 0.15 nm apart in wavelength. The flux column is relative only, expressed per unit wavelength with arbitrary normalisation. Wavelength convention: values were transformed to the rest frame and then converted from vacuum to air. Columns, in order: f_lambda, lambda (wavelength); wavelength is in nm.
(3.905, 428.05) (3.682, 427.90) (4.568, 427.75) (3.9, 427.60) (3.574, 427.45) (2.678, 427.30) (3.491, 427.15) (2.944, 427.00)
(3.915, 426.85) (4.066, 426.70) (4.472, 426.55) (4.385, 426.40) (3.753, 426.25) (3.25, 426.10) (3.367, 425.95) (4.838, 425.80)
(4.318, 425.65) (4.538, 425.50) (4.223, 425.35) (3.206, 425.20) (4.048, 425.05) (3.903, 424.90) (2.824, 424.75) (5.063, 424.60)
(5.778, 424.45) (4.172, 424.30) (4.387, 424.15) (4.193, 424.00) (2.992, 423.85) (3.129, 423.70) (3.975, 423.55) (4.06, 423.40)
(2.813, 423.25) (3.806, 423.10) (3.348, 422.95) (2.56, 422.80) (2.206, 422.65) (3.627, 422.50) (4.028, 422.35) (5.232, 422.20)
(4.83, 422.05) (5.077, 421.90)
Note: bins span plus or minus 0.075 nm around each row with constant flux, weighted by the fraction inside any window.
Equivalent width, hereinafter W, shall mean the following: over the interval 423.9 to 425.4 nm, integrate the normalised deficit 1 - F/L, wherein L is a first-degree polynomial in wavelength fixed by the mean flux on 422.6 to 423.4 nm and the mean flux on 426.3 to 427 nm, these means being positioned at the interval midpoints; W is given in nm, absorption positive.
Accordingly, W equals -0.278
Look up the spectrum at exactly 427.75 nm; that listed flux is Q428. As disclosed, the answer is 4.568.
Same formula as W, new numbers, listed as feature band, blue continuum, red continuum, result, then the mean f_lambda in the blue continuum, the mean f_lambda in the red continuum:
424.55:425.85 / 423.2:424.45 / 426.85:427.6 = -0.16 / 3.86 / 3.32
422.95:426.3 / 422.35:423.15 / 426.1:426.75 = -0.28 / 3.17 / 4.07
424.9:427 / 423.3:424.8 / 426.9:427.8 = -0.14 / 4.06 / 3.51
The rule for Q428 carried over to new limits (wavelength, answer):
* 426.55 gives 4.472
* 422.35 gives 4.028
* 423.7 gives 3.129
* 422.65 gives 2.206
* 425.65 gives 4.318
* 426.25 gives 3.753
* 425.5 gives 4.538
